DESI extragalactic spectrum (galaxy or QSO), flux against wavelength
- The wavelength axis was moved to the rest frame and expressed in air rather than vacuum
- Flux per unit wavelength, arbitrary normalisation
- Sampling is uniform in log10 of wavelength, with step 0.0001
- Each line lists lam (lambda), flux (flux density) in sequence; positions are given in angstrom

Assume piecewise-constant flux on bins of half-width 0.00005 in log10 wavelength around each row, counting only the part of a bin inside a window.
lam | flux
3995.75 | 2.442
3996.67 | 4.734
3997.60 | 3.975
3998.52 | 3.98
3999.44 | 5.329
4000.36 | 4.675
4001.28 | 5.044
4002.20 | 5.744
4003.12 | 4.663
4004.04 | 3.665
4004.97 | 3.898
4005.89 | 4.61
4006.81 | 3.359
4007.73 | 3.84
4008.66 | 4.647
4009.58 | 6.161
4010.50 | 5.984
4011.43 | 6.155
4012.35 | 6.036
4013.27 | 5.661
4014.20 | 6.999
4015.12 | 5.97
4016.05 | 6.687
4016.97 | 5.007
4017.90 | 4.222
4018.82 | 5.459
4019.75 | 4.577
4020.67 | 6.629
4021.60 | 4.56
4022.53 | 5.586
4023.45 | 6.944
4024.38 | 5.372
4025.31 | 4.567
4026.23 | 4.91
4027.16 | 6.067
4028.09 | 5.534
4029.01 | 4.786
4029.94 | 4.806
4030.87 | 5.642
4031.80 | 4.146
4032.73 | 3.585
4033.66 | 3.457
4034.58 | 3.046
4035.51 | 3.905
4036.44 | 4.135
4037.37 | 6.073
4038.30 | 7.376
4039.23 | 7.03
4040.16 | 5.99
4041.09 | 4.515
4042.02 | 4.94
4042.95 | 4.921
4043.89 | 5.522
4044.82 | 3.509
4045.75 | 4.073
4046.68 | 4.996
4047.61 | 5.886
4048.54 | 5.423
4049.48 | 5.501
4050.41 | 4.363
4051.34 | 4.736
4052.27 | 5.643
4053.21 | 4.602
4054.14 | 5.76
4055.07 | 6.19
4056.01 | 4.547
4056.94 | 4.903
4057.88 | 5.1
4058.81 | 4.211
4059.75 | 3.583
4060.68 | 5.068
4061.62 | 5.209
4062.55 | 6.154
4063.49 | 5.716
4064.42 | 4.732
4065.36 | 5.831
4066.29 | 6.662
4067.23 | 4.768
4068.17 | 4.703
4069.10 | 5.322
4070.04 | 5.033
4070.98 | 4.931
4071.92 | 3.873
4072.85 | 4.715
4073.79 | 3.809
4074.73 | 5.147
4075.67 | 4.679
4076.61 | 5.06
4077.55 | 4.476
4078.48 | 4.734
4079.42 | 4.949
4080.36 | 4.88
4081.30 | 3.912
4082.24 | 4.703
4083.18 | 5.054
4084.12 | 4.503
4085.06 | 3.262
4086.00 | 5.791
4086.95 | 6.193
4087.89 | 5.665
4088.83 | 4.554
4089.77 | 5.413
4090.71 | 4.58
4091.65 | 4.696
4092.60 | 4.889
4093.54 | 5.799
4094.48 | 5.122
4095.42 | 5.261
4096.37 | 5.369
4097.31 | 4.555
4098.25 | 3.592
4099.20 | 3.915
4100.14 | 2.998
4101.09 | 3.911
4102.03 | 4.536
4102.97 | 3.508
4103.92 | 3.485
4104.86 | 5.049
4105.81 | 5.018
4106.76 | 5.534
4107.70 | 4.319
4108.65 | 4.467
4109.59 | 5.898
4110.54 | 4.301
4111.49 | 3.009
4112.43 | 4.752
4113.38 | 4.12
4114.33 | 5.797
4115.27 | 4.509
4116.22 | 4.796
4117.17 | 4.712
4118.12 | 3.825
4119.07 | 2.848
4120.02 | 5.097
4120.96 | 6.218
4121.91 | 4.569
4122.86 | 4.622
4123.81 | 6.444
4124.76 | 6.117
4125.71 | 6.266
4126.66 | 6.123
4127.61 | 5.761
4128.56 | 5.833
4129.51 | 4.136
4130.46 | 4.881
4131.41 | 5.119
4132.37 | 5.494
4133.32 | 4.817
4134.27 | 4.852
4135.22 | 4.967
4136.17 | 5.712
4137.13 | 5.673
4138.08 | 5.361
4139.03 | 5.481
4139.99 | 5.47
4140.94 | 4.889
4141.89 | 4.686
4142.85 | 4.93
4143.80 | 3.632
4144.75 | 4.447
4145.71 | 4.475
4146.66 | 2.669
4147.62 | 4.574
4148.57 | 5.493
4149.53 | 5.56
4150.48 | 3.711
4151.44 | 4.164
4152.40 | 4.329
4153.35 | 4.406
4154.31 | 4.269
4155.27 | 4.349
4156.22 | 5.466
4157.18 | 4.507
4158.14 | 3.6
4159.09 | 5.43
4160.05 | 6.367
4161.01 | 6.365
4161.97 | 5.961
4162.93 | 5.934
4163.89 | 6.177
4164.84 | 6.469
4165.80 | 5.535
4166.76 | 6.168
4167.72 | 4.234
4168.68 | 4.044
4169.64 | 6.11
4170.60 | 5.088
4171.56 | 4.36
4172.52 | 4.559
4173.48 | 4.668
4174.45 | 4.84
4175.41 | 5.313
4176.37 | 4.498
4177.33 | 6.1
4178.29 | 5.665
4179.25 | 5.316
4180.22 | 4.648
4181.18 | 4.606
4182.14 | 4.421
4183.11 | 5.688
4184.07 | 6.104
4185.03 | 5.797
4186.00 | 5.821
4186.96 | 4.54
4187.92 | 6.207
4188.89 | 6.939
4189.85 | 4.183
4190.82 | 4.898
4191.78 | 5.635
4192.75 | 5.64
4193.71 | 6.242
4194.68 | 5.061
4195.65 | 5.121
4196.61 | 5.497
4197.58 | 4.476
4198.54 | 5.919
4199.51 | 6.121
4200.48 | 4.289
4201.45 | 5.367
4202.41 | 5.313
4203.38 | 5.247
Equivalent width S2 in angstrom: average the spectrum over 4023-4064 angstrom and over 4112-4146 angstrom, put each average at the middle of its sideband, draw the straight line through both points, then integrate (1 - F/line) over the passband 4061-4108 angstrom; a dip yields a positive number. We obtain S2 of 2.2 angstrom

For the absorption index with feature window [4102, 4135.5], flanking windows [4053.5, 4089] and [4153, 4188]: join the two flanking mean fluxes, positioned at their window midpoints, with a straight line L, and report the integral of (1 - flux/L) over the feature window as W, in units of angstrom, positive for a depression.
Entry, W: 1.3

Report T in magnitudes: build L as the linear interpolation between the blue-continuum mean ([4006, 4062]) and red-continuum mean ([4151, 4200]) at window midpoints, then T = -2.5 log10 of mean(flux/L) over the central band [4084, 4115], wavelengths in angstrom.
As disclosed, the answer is 0.12 mag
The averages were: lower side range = 5.13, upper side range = 5.25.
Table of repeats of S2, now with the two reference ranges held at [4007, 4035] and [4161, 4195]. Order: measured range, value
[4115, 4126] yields 0.7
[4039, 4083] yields 2.3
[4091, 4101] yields 1.3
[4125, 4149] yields 1.3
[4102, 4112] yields 1.6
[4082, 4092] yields 0.6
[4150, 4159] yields 1.7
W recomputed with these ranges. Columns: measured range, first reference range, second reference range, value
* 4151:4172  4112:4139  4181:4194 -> 0.7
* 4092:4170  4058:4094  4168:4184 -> 1.2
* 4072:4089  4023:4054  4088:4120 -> -0.2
